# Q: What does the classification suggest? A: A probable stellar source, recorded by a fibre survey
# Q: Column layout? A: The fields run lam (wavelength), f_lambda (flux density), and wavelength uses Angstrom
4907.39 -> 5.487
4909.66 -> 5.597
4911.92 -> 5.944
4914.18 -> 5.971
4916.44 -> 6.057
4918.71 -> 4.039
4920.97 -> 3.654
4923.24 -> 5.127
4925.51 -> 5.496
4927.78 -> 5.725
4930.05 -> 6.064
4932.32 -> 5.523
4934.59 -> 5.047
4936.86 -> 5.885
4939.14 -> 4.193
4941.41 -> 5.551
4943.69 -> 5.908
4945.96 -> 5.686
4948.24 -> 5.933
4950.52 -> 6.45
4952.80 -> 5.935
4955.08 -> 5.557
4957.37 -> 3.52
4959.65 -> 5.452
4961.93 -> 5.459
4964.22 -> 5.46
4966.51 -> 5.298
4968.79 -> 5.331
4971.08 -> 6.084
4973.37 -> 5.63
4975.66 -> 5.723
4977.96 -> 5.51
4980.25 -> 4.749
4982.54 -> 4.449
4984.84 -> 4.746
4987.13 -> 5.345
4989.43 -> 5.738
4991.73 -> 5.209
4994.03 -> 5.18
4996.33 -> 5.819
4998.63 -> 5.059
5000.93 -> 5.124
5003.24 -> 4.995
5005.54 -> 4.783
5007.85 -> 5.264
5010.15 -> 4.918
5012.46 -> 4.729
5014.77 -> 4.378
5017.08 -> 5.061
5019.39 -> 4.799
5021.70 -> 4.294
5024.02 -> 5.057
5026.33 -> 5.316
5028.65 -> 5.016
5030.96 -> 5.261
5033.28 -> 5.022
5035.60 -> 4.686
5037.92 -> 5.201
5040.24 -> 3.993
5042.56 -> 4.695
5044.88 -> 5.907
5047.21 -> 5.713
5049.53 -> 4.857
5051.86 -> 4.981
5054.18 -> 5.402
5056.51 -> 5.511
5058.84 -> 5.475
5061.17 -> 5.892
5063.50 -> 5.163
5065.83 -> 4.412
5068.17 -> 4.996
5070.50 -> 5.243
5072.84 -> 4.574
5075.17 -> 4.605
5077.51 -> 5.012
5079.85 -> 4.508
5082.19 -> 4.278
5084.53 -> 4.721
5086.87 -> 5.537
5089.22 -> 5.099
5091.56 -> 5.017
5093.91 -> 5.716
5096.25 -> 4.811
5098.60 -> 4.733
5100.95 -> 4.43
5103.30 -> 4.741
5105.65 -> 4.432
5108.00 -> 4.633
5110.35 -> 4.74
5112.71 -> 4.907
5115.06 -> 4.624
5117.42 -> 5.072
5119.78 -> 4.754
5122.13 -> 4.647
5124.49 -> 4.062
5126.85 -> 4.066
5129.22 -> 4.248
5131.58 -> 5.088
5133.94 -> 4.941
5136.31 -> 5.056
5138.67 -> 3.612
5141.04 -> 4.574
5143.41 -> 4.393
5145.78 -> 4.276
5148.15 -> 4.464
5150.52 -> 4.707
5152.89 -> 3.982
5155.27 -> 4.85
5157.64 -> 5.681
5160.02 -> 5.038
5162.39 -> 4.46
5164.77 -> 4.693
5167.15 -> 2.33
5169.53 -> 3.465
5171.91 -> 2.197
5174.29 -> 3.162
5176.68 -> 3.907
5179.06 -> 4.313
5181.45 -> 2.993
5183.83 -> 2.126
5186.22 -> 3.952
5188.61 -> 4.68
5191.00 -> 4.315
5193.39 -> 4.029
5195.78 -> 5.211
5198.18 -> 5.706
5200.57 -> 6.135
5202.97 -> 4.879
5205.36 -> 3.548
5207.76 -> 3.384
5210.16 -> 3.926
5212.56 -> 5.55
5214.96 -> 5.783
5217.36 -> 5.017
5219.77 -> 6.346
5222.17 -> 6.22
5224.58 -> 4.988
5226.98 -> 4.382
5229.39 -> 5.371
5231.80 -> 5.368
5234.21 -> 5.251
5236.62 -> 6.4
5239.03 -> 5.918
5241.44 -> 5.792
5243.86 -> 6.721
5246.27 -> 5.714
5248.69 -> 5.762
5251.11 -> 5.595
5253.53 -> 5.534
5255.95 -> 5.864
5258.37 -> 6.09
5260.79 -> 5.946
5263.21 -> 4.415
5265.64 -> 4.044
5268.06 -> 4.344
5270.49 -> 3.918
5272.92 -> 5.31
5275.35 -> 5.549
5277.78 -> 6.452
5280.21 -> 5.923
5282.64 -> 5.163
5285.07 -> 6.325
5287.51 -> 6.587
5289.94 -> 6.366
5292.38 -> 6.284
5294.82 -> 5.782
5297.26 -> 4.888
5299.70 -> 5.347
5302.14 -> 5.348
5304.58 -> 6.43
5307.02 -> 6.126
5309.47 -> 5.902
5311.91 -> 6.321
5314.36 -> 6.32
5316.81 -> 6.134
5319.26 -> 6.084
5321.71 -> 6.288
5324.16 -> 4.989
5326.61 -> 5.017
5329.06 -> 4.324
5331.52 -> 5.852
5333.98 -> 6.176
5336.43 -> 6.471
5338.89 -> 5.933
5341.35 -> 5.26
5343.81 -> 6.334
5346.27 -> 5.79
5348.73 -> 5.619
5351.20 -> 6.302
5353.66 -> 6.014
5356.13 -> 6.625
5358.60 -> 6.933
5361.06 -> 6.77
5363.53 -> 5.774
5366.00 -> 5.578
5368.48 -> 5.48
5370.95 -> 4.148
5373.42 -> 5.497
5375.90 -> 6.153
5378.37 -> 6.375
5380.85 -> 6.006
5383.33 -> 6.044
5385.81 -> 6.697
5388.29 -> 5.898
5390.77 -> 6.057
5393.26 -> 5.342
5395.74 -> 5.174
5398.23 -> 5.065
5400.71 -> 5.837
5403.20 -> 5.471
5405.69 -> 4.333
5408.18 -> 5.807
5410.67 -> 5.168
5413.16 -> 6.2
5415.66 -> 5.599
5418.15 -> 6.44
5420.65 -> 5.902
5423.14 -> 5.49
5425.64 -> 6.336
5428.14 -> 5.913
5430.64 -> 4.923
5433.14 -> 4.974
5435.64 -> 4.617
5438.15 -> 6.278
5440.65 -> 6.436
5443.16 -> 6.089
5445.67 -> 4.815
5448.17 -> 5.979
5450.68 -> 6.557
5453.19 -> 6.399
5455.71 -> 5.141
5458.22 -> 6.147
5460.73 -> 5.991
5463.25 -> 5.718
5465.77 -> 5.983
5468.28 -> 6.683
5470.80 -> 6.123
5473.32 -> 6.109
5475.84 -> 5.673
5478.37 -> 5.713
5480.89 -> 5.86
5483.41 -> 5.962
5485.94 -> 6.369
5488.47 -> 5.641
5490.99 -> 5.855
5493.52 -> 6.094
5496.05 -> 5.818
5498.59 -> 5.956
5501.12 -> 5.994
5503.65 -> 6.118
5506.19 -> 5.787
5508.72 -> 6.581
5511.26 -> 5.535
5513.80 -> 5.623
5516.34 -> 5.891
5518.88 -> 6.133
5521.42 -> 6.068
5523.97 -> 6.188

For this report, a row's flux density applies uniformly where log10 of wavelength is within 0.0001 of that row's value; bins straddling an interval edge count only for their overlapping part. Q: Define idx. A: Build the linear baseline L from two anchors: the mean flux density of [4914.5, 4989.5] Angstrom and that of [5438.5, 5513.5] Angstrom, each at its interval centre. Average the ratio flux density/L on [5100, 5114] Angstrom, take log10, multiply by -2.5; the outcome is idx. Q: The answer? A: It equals 0.19 mag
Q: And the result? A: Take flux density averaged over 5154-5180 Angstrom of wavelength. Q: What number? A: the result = 4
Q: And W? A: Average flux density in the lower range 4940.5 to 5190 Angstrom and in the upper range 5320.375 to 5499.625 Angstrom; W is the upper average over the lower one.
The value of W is 1.20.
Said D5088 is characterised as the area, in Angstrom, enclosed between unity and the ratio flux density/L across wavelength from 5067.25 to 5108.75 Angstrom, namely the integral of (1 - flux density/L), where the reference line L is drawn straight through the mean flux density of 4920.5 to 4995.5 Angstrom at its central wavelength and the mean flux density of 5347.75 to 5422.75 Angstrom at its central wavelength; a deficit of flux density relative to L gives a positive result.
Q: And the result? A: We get 5.0 Angstrom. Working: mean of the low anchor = 5.37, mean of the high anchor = 5.81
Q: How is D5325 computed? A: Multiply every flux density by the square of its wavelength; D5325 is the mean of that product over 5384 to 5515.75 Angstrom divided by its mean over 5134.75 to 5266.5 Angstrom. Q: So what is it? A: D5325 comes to 1.34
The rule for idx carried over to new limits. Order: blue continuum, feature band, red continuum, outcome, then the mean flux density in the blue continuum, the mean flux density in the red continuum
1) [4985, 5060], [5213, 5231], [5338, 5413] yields 0.01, 5.08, 5.79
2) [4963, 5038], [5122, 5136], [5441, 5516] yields 0.18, 5.13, 5.95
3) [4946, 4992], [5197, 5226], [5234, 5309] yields 0.10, 5.39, 5.66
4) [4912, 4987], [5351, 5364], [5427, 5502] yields -0.12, 5.36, 5.86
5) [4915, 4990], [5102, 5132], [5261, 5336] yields 0.19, 5.34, 5.62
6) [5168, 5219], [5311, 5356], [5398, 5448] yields -0.16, 4.21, 5.6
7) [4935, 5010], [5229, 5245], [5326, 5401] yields -0.03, 5.34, 5.83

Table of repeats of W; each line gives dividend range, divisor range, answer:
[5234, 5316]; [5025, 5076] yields 1.12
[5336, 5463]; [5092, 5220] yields 1.30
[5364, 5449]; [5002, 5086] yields 1.14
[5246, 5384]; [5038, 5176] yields 1.23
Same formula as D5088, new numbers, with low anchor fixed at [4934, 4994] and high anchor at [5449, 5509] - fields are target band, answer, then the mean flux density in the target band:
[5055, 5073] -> 1.0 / 5.19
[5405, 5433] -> 1.3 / 5.65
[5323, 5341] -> 0.9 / 5.53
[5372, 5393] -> -0.5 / 6.04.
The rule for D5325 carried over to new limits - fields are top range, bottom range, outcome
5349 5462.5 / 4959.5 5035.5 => 1.32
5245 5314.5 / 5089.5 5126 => 1.27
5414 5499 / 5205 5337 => 1.13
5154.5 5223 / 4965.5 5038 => 0.93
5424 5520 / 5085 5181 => 1.50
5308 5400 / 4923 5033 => 1.29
